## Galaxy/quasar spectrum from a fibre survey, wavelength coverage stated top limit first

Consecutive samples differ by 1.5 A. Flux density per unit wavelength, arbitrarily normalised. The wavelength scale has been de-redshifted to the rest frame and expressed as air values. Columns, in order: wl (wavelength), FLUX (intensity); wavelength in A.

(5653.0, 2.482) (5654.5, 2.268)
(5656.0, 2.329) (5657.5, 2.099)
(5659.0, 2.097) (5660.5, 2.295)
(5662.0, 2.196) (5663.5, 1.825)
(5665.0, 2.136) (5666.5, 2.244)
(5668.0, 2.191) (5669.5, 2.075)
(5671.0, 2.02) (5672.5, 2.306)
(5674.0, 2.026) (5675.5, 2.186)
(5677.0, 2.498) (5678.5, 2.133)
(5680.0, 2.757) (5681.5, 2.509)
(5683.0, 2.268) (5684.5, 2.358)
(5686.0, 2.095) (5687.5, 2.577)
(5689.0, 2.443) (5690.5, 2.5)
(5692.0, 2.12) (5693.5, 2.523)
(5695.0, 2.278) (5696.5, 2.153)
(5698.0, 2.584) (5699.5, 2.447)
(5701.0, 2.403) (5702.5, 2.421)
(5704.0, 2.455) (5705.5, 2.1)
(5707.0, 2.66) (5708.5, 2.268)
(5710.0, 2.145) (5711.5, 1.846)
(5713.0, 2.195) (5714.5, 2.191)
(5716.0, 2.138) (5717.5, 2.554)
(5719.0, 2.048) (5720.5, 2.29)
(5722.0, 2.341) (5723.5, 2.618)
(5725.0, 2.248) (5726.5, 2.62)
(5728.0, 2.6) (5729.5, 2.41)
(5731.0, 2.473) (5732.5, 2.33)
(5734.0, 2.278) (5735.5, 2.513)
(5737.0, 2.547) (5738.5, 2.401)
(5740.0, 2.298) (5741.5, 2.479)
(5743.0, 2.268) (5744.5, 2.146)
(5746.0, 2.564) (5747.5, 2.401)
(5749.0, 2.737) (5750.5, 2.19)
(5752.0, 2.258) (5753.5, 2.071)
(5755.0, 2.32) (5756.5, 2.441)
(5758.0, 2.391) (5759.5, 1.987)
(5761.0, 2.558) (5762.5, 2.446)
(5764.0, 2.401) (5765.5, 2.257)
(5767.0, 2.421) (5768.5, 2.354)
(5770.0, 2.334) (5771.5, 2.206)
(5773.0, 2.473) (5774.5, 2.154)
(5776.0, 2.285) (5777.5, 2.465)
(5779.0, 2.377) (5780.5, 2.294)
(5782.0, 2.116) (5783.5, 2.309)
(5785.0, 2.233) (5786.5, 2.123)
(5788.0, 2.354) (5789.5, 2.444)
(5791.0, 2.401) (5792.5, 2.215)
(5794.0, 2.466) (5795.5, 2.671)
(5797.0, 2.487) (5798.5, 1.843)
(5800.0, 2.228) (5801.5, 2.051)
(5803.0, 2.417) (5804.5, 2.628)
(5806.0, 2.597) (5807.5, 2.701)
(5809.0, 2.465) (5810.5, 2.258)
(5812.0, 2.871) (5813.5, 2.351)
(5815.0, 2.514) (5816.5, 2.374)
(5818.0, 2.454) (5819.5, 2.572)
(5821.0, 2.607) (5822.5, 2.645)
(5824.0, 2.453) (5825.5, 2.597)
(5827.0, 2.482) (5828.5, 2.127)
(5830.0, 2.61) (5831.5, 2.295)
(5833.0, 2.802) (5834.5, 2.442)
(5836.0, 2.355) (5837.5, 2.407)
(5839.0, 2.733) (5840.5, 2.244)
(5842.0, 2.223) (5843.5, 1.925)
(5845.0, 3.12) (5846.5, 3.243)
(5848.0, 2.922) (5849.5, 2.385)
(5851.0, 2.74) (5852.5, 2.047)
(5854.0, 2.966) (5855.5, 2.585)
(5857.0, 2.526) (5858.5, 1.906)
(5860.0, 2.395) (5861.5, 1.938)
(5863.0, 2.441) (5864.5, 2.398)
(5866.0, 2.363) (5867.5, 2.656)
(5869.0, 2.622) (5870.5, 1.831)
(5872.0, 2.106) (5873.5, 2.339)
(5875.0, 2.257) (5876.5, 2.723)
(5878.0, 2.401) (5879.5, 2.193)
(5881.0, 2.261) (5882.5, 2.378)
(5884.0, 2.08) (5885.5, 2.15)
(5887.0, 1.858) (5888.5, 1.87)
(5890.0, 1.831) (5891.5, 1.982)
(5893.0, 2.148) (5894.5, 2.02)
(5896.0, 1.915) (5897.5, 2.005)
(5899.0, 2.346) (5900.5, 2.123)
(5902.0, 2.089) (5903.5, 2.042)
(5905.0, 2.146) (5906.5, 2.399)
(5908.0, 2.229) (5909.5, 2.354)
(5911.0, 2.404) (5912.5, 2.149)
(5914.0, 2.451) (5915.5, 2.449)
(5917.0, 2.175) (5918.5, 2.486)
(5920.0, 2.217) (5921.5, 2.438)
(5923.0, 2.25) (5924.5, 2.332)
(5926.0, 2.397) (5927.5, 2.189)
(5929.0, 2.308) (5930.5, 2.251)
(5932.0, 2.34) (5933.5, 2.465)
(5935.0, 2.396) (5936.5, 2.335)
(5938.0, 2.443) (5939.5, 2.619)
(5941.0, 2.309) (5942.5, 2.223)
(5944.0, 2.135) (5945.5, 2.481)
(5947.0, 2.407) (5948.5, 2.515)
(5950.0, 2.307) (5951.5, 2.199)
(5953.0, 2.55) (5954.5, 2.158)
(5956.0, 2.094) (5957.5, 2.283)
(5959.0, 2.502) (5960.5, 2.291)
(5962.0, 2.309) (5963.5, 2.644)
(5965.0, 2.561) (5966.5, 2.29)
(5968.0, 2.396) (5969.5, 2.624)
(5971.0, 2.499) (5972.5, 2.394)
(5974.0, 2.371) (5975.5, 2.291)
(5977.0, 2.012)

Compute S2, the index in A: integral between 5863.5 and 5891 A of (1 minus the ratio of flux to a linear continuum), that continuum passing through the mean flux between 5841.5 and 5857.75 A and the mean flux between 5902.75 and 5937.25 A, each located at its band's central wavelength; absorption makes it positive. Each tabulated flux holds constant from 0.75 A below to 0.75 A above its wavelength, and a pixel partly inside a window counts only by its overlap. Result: 2.84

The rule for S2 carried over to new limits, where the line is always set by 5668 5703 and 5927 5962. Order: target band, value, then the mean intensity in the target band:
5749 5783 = 0.2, 2.32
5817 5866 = -3.1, 2.48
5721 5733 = -0.6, 2.45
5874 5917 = 2.8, 2.19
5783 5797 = -0.2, 2.37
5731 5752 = -0.6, 2.39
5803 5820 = -1.4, 2.52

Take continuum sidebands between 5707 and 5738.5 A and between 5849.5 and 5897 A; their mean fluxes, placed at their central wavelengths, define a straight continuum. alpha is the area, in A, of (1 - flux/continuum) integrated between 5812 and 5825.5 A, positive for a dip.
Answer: -1.4 A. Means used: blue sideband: 2.34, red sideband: 2.26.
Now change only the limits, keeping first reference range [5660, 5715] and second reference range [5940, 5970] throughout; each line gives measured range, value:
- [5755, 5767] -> -0.3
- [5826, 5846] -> -1.1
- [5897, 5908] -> 0.8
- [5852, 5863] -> -0.1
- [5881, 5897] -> 2.1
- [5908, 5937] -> 0.3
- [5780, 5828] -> -2.0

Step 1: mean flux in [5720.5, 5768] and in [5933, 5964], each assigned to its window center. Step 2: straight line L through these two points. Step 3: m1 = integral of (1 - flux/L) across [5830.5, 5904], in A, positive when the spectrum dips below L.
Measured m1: 1.6 A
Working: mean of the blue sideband 2.39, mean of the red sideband 2.36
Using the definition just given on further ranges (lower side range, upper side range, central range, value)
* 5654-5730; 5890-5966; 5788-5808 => -0.8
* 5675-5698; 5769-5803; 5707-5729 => 0.4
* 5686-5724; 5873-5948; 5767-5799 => -0.3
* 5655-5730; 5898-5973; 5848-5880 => -0.8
